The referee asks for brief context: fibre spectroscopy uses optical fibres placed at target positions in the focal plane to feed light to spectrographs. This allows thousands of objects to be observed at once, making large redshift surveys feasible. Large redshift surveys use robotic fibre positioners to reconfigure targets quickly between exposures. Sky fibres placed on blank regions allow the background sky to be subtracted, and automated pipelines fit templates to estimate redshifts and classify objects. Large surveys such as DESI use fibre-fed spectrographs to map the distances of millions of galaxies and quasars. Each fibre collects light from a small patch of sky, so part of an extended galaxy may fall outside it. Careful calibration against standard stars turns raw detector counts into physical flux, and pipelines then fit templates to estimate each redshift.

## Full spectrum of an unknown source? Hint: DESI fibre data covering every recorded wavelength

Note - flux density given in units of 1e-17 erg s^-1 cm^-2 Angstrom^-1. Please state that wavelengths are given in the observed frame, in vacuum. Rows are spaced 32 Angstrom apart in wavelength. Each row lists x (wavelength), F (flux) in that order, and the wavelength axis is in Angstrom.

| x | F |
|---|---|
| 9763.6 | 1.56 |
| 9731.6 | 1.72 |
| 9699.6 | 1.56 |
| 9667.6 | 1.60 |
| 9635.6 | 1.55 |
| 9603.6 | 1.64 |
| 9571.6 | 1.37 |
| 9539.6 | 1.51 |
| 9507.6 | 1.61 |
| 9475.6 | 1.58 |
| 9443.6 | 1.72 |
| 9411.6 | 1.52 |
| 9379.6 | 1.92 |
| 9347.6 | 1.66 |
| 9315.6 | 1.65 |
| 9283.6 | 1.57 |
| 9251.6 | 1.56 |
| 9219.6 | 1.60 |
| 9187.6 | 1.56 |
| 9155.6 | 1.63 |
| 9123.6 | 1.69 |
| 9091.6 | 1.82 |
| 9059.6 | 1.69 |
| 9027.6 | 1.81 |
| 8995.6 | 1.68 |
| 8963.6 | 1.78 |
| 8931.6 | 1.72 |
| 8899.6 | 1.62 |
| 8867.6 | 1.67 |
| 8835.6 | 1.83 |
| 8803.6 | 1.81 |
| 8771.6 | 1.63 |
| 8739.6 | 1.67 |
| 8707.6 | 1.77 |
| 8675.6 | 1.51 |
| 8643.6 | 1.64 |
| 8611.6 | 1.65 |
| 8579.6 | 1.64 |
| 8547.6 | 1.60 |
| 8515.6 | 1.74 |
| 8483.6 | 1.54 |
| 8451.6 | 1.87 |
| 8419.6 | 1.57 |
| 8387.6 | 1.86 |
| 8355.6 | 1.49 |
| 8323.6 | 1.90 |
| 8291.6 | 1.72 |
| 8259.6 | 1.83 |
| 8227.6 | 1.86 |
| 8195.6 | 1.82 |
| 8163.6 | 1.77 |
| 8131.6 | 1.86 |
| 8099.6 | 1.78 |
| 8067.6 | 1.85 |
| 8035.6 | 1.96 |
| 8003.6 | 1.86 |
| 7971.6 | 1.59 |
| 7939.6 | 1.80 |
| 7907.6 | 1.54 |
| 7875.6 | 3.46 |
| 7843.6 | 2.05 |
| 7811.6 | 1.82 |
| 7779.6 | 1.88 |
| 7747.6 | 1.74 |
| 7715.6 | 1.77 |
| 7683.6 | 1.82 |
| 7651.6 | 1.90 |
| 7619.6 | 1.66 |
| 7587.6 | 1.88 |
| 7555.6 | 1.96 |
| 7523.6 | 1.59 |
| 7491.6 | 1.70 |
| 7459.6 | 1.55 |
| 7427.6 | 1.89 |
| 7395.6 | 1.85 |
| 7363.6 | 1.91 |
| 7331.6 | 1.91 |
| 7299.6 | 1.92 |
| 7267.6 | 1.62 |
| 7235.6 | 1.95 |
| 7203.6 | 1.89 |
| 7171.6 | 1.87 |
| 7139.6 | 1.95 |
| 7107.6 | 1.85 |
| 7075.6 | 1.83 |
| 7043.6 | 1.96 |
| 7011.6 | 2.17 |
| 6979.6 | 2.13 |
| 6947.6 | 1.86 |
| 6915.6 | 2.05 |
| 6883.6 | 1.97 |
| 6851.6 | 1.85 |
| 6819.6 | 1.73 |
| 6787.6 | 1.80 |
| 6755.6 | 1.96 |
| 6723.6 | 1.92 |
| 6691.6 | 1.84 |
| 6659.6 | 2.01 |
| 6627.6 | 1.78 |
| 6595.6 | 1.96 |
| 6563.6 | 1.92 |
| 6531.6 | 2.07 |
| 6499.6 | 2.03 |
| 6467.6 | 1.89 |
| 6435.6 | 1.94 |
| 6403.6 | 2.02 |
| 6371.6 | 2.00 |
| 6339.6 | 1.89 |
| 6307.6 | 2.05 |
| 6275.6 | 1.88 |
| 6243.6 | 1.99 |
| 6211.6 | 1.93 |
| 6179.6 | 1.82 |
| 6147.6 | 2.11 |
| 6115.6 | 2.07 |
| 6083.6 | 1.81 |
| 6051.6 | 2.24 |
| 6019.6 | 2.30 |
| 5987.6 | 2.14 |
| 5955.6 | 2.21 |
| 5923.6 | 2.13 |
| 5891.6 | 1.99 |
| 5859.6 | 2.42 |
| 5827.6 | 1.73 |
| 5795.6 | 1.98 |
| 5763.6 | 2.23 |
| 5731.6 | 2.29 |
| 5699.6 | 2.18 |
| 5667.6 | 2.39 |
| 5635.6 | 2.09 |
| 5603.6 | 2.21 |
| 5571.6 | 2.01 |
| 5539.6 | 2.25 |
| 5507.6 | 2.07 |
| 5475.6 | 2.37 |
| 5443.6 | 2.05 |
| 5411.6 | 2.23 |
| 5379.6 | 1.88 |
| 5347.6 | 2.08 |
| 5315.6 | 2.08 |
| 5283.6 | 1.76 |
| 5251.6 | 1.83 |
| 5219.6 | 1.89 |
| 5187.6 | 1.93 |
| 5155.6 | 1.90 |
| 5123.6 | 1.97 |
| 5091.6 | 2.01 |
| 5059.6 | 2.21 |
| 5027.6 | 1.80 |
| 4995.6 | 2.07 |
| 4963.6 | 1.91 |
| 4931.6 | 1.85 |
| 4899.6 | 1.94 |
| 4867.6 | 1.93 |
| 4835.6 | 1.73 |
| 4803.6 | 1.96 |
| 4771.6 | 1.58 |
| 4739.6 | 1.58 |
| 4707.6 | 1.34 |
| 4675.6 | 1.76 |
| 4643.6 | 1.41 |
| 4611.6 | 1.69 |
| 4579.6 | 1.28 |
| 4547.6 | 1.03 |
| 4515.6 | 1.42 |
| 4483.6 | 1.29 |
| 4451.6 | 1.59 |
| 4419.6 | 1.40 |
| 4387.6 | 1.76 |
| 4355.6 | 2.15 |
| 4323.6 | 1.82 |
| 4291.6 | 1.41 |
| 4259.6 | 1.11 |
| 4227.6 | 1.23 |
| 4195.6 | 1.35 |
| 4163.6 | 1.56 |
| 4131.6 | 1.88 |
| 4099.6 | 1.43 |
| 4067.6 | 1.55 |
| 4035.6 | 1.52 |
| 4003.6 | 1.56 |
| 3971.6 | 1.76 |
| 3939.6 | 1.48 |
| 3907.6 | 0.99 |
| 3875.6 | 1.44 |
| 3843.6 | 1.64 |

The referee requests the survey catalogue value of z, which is 0.197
